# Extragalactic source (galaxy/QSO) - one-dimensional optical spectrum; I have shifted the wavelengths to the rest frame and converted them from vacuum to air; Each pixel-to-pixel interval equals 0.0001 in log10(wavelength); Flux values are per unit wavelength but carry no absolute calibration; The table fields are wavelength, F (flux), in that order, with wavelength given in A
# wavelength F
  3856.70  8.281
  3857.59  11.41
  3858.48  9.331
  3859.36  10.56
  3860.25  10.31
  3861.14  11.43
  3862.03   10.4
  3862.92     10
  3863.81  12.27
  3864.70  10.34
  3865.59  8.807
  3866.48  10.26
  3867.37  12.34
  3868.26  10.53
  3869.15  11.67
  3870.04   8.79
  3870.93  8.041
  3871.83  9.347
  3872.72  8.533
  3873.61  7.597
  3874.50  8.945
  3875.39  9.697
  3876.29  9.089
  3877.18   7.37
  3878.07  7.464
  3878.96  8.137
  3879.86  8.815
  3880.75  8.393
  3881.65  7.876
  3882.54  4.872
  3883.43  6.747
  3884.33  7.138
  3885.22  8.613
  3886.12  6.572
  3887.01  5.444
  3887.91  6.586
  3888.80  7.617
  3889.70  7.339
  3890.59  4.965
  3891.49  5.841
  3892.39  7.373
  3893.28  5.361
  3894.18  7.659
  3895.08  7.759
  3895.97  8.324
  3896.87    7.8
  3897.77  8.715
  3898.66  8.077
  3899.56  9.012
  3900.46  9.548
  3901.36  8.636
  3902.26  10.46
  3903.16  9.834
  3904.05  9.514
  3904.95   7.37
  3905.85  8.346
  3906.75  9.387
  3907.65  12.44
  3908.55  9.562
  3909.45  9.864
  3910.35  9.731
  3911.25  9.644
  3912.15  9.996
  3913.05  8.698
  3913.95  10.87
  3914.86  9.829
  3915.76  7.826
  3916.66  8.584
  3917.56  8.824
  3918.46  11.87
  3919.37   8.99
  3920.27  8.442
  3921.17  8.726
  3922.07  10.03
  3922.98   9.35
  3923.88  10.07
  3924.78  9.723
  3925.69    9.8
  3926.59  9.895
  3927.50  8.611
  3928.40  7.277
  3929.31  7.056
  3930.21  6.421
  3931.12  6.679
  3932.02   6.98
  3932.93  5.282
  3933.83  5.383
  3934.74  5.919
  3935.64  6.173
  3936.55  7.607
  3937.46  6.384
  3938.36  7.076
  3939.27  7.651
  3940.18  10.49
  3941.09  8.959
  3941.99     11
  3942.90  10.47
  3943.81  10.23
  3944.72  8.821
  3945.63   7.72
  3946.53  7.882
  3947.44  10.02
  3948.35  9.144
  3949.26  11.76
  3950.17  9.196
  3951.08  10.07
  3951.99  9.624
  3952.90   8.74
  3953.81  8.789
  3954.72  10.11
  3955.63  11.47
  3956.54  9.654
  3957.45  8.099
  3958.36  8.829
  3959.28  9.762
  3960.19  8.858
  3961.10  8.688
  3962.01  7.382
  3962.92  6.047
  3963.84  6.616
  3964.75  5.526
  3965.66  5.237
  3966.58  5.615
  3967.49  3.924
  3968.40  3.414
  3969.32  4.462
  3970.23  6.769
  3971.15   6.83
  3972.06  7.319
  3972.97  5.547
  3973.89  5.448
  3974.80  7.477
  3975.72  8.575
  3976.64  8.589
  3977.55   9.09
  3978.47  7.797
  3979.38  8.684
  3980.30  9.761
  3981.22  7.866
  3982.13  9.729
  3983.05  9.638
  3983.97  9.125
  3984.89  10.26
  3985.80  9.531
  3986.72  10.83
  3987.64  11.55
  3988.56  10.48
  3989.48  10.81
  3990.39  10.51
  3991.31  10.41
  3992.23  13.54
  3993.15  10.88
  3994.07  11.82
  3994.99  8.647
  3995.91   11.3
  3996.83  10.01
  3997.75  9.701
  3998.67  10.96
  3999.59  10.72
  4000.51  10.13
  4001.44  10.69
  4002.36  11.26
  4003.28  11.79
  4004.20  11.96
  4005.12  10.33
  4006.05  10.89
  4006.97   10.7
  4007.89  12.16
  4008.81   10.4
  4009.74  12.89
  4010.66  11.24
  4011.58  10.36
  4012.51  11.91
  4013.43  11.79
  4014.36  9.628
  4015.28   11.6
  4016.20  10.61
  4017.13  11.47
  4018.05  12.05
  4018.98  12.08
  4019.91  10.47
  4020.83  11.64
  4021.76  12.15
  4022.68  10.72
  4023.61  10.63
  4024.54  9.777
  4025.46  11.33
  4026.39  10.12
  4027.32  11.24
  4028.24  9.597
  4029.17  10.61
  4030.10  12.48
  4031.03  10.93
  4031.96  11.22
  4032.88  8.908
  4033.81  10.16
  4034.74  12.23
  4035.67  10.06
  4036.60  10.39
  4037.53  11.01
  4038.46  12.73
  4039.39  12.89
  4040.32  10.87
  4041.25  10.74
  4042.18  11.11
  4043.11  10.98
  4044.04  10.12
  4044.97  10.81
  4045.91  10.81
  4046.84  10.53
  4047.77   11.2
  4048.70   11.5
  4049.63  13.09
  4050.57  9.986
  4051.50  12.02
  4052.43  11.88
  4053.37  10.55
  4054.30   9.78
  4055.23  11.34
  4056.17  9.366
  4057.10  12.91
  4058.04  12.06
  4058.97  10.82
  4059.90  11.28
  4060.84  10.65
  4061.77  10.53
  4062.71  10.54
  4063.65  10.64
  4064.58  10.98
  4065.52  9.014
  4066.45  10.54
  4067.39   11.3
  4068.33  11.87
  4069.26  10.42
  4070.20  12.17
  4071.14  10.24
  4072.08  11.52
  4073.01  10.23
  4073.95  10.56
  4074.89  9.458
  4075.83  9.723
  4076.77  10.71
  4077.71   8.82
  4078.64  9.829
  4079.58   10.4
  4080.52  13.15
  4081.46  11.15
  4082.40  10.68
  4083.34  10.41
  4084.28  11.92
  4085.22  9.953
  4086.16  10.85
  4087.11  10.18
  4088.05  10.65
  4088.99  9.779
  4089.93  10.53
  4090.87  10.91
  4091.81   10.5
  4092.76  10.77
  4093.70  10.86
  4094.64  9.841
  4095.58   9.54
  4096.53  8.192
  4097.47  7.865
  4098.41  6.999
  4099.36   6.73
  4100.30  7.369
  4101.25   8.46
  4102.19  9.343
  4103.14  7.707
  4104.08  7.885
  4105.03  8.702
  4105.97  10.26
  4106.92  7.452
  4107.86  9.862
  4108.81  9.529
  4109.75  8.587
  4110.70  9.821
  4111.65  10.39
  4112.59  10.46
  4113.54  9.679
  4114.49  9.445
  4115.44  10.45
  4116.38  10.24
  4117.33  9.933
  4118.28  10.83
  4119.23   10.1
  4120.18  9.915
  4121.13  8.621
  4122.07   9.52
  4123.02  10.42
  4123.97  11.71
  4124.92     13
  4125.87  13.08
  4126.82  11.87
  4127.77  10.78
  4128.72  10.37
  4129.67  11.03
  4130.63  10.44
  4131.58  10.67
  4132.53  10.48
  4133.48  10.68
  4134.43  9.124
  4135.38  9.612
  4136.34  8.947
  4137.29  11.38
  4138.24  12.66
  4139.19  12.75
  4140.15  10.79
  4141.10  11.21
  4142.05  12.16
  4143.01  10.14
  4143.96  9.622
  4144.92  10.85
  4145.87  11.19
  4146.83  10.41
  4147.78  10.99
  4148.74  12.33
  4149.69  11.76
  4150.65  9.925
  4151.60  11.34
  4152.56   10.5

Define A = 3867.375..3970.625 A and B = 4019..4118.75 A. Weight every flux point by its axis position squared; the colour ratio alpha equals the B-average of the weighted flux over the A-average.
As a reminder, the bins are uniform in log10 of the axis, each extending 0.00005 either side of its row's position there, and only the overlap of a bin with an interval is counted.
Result 1.35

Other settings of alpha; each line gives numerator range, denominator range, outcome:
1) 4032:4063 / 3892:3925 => 1.30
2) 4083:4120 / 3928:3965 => 1.24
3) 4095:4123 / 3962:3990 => 1.26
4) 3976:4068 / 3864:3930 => 1.32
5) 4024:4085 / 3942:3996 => 1.30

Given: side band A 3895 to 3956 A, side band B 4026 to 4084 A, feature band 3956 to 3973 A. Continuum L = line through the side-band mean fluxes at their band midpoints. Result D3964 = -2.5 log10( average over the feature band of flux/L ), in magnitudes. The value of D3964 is 0.36 mag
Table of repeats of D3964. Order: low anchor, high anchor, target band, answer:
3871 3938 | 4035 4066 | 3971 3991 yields 0.090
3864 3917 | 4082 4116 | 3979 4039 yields -0.185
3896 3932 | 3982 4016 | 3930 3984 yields 0.245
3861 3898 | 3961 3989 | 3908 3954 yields -0.107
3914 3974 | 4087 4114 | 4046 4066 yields -0.224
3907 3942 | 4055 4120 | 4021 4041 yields -0.147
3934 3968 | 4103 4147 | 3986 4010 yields -0.227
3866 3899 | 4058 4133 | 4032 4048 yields -0.140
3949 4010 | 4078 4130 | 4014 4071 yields -0.151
